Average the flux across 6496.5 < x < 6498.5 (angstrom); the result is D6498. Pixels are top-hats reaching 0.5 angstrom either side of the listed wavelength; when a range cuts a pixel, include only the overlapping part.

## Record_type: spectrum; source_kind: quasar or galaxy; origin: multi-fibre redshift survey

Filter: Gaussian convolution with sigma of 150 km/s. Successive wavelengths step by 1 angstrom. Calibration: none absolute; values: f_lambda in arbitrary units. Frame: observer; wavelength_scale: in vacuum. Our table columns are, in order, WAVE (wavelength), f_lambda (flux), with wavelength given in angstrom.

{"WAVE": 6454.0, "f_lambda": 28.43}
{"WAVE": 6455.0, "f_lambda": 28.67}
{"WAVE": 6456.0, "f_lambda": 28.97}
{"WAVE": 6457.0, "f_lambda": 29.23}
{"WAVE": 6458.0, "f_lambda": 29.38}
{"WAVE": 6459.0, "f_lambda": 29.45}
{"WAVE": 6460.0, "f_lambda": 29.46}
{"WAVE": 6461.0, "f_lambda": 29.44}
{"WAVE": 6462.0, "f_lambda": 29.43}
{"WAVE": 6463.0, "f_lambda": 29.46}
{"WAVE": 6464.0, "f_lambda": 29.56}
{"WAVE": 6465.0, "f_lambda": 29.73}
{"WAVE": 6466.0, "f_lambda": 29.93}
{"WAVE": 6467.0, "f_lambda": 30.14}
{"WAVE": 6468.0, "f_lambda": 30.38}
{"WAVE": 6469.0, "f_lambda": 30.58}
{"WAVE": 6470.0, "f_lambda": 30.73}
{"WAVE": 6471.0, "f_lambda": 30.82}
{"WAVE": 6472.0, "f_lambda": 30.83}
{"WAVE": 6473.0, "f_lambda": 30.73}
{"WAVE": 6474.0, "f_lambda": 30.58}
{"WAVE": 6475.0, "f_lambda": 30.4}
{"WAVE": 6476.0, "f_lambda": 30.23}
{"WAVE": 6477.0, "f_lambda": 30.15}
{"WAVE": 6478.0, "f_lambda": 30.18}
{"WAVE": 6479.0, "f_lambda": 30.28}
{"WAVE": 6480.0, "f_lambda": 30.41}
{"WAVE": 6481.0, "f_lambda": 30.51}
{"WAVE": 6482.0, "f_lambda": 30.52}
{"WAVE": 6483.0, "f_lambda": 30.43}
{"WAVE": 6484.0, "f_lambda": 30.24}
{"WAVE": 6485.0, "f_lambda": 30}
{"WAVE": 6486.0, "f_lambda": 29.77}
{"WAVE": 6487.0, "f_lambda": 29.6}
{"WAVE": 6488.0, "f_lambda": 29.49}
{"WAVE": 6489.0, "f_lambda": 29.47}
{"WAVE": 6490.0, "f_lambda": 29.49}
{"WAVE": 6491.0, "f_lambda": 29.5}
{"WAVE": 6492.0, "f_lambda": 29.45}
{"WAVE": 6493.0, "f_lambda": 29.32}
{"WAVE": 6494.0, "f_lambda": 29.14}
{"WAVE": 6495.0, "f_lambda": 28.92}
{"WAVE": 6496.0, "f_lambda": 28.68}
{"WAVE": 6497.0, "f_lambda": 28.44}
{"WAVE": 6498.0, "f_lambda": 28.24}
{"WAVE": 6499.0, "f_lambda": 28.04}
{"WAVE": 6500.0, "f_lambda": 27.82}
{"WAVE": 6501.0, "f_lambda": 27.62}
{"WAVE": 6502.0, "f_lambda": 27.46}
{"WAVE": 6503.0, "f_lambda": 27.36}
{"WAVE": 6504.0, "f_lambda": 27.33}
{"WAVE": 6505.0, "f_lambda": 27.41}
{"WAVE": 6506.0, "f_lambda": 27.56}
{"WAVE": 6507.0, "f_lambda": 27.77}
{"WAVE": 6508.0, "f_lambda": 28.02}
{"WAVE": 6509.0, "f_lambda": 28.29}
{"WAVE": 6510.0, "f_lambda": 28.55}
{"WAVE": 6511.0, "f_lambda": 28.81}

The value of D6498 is 28.3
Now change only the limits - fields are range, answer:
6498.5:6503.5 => 27.7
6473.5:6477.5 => 30.3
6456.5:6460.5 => 29.4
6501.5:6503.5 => 27.4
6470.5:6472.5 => 30.8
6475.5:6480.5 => 30.2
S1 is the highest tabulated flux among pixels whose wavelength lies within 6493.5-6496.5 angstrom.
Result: 29.14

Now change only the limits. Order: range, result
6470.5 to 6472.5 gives 30.83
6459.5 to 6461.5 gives 29.46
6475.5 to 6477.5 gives 30.23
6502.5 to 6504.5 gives 27.36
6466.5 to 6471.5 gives 30.82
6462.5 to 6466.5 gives 29.93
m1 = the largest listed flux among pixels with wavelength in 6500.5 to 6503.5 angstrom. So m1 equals 27.62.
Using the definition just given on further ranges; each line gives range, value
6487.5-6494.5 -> 29.5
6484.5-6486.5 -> 30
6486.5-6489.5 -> 29.6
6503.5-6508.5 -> 28.02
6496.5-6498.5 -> 28.44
